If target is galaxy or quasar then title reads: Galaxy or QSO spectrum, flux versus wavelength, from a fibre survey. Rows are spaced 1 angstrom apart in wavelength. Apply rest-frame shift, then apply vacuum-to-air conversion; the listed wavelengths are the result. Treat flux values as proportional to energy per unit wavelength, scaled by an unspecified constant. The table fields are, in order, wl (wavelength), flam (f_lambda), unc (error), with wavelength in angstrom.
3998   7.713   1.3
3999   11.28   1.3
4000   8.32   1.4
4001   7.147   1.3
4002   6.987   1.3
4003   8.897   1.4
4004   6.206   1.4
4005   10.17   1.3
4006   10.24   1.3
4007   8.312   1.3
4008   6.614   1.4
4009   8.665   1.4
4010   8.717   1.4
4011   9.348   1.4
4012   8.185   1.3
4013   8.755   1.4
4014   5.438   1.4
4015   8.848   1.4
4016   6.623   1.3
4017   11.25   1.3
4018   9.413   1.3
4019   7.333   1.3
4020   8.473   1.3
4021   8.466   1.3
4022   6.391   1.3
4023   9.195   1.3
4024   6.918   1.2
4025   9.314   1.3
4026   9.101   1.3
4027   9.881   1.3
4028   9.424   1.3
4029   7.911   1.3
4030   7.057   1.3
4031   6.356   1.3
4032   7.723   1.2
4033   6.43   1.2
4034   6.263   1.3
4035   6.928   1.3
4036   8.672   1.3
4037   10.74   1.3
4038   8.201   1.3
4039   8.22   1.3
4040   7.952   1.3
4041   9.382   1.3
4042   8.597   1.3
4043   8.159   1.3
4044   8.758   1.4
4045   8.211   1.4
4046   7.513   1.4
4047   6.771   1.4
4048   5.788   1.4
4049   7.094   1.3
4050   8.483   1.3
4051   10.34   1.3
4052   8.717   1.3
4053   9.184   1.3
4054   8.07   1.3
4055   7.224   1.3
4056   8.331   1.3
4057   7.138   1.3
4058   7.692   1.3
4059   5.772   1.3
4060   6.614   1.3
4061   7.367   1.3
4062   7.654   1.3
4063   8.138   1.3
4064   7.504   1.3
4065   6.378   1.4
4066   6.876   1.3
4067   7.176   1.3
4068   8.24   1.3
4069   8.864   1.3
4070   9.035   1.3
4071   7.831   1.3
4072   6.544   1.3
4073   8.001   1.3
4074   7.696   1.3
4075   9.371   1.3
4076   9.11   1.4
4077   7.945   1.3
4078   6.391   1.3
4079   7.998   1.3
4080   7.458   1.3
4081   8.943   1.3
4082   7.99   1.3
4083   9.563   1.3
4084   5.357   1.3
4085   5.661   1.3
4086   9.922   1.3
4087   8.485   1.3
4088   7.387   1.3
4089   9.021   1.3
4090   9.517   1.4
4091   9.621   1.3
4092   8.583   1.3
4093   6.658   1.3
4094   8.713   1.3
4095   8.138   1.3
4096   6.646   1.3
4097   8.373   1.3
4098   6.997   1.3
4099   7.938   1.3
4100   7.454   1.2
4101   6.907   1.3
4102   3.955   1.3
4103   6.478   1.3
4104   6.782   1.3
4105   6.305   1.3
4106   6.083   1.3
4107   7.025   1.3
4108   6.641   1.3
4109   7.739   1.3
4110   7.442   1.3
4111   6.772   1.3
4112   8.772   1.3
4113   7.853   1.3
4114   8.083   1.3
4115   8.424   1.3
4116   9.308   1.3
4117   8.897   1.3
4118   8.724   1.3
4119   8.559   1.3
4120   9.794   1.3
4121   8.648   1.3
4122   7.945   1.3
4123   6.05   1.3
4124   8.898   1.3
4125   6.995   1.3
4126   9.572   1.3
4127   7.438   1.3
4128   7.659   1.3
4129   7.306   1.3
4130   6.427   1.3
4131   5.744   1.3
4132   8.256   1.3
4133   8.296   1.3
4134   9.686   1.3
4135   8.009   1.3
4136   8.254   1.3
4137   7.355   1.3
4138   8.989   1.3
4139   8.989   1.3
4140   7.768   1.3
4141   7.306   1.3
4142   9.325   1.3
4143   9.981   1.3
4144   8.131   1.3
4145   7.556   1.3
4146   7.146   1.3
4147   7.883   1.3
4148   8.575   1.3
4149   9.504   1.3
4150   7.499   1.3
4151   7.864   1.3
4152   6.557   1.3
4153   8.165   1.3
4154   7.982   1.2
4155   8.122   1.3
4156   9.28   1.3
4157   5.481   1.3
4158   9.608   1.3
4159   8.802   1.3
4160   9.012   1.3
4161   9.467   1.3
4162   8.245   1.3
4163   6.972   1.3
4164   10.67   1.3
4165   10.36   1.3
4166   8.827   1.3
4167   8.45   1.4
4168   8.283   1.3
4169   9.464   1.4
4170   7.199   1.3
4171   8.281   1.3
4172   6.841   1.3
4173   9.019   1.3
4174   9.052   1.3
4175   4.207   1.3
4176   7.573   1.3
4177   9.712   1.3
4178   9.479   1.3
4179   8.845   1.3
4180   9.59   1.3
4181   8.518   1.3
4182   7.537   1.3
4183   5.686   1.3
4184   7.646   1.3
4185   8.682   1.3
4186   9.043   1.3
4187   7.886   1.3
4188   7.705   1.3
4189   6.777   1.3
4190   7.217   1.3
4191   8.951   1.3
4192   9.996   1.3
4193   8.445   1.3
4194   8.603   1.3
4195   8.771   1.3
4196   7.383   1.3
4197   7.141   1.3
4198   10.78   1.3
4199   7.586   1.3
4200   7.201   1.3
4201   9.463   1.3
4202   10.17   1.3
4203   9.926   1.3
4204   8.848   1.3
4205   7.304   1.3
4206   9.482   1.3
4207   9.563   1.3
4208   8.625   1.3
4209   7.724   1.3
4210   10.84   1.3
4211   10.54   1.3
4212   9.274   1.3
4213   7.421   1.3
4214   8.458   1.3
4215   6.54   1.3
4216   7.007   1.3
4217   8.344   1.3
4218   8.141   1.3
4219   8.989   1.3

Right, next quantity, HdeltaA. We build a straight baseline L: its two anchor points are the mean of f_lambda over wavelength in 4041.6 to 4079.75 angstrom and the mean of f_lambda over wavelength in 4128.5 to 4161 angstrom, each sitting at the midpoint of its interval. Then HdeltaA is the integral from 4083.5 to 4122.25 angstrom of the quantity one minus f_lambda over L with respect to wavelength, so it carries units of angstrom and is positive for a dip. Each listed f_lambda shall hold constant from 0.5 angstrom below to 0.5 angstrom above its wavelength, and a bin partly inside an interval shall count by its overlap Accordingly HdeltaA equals 1.09 angstrom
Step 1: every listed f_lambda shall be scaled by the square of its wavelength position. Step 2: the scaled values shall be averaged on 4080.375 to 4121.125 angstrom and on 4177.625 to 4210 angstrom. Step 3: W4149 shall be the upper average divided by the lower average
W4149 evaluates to 1.14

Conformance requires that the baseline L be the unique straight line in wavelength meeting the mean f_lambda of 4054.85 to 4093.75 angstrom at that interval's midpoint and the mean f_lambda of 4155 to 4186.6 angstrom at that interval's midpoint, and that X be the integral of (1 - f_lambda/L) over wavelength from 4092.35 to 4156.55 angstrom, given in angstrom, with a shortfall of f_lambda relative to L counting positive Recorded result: 2.3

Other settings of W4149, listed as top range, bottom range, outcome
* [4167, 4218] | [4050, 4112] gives 1.15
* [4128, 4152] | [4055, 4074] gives 1.11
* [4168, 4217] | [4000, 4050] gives 1.12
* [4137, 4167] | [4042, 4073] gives 1.14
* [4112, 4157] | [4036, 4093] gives 1.05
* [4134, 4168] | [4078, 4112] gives 1.14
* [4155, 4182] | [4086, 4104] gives 1.14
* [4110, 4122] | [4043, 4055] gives 1.09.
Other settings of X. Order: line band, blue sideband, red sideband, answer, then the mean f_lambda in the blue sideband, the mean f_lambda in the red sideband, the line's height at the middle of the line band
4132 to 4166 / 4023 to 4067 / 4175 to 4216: -0.5 angstrom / 7.89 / 8.45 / 8.28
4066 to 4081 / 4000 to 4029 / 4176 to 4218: 0.8 angstrom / 8.36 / 8.49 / 8.4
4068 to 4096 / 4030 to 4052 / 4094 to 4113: -2.8 angstrom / 7.93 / 7.09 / 7.38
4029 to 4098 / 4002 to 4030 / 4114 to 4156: 3.4 angstrom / 8.4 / 8.15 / 8.3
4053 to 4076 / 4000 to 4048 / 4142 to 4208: 1.5 angstrom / 8.15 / 8.38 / 8.21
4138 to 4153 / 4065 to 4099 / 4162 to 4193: 0.0 angstrom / 7.98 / 8.28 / 8.18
